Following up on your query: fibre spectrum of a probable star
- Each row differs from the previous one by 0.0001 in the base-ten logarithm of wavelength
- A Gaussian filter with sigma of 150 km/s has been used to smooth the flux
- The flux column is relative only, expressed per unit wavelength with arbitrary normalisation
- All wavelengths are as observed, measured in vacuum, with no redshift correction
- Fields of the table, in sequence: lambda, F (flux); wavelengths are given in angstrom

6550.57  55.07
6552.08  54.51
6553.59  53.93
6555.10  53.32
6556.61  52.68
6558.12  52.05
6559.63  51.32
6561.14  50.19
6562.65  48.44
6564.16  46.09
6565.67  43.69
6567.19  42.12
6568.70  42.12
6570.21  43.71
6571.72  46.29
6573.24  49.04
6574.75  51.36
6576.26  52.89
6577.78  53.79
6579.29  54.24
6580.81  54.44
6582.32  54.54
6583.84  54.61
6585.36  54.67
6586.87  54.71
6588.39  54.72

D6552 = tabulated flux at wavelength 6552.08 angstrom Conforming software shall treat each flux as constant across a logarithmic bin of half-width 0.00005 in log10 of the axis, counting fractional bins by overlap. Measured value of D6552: 54.51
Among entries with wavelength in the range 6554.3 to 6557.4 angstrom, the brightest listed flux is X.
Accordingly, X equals 53.32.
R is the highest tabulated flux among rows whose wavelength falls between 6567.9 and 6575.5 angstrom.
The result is 51.36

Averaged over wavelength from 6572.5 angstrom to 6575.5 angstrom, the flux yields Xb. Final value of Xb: 50.3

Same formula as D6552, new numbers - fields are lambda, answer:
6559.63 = 51.32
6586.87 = 54.71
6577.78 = 53.79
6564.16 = 46.09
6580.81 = 54.44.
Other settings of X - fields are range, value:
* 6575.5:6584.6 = 54.61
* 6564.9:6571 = 43.71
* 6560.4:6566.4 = 50.19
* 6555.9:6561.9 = 52.68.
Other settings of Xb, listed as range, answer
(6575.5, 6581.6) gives 53.9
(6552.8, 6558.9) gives 53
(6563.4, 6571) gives 43.6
